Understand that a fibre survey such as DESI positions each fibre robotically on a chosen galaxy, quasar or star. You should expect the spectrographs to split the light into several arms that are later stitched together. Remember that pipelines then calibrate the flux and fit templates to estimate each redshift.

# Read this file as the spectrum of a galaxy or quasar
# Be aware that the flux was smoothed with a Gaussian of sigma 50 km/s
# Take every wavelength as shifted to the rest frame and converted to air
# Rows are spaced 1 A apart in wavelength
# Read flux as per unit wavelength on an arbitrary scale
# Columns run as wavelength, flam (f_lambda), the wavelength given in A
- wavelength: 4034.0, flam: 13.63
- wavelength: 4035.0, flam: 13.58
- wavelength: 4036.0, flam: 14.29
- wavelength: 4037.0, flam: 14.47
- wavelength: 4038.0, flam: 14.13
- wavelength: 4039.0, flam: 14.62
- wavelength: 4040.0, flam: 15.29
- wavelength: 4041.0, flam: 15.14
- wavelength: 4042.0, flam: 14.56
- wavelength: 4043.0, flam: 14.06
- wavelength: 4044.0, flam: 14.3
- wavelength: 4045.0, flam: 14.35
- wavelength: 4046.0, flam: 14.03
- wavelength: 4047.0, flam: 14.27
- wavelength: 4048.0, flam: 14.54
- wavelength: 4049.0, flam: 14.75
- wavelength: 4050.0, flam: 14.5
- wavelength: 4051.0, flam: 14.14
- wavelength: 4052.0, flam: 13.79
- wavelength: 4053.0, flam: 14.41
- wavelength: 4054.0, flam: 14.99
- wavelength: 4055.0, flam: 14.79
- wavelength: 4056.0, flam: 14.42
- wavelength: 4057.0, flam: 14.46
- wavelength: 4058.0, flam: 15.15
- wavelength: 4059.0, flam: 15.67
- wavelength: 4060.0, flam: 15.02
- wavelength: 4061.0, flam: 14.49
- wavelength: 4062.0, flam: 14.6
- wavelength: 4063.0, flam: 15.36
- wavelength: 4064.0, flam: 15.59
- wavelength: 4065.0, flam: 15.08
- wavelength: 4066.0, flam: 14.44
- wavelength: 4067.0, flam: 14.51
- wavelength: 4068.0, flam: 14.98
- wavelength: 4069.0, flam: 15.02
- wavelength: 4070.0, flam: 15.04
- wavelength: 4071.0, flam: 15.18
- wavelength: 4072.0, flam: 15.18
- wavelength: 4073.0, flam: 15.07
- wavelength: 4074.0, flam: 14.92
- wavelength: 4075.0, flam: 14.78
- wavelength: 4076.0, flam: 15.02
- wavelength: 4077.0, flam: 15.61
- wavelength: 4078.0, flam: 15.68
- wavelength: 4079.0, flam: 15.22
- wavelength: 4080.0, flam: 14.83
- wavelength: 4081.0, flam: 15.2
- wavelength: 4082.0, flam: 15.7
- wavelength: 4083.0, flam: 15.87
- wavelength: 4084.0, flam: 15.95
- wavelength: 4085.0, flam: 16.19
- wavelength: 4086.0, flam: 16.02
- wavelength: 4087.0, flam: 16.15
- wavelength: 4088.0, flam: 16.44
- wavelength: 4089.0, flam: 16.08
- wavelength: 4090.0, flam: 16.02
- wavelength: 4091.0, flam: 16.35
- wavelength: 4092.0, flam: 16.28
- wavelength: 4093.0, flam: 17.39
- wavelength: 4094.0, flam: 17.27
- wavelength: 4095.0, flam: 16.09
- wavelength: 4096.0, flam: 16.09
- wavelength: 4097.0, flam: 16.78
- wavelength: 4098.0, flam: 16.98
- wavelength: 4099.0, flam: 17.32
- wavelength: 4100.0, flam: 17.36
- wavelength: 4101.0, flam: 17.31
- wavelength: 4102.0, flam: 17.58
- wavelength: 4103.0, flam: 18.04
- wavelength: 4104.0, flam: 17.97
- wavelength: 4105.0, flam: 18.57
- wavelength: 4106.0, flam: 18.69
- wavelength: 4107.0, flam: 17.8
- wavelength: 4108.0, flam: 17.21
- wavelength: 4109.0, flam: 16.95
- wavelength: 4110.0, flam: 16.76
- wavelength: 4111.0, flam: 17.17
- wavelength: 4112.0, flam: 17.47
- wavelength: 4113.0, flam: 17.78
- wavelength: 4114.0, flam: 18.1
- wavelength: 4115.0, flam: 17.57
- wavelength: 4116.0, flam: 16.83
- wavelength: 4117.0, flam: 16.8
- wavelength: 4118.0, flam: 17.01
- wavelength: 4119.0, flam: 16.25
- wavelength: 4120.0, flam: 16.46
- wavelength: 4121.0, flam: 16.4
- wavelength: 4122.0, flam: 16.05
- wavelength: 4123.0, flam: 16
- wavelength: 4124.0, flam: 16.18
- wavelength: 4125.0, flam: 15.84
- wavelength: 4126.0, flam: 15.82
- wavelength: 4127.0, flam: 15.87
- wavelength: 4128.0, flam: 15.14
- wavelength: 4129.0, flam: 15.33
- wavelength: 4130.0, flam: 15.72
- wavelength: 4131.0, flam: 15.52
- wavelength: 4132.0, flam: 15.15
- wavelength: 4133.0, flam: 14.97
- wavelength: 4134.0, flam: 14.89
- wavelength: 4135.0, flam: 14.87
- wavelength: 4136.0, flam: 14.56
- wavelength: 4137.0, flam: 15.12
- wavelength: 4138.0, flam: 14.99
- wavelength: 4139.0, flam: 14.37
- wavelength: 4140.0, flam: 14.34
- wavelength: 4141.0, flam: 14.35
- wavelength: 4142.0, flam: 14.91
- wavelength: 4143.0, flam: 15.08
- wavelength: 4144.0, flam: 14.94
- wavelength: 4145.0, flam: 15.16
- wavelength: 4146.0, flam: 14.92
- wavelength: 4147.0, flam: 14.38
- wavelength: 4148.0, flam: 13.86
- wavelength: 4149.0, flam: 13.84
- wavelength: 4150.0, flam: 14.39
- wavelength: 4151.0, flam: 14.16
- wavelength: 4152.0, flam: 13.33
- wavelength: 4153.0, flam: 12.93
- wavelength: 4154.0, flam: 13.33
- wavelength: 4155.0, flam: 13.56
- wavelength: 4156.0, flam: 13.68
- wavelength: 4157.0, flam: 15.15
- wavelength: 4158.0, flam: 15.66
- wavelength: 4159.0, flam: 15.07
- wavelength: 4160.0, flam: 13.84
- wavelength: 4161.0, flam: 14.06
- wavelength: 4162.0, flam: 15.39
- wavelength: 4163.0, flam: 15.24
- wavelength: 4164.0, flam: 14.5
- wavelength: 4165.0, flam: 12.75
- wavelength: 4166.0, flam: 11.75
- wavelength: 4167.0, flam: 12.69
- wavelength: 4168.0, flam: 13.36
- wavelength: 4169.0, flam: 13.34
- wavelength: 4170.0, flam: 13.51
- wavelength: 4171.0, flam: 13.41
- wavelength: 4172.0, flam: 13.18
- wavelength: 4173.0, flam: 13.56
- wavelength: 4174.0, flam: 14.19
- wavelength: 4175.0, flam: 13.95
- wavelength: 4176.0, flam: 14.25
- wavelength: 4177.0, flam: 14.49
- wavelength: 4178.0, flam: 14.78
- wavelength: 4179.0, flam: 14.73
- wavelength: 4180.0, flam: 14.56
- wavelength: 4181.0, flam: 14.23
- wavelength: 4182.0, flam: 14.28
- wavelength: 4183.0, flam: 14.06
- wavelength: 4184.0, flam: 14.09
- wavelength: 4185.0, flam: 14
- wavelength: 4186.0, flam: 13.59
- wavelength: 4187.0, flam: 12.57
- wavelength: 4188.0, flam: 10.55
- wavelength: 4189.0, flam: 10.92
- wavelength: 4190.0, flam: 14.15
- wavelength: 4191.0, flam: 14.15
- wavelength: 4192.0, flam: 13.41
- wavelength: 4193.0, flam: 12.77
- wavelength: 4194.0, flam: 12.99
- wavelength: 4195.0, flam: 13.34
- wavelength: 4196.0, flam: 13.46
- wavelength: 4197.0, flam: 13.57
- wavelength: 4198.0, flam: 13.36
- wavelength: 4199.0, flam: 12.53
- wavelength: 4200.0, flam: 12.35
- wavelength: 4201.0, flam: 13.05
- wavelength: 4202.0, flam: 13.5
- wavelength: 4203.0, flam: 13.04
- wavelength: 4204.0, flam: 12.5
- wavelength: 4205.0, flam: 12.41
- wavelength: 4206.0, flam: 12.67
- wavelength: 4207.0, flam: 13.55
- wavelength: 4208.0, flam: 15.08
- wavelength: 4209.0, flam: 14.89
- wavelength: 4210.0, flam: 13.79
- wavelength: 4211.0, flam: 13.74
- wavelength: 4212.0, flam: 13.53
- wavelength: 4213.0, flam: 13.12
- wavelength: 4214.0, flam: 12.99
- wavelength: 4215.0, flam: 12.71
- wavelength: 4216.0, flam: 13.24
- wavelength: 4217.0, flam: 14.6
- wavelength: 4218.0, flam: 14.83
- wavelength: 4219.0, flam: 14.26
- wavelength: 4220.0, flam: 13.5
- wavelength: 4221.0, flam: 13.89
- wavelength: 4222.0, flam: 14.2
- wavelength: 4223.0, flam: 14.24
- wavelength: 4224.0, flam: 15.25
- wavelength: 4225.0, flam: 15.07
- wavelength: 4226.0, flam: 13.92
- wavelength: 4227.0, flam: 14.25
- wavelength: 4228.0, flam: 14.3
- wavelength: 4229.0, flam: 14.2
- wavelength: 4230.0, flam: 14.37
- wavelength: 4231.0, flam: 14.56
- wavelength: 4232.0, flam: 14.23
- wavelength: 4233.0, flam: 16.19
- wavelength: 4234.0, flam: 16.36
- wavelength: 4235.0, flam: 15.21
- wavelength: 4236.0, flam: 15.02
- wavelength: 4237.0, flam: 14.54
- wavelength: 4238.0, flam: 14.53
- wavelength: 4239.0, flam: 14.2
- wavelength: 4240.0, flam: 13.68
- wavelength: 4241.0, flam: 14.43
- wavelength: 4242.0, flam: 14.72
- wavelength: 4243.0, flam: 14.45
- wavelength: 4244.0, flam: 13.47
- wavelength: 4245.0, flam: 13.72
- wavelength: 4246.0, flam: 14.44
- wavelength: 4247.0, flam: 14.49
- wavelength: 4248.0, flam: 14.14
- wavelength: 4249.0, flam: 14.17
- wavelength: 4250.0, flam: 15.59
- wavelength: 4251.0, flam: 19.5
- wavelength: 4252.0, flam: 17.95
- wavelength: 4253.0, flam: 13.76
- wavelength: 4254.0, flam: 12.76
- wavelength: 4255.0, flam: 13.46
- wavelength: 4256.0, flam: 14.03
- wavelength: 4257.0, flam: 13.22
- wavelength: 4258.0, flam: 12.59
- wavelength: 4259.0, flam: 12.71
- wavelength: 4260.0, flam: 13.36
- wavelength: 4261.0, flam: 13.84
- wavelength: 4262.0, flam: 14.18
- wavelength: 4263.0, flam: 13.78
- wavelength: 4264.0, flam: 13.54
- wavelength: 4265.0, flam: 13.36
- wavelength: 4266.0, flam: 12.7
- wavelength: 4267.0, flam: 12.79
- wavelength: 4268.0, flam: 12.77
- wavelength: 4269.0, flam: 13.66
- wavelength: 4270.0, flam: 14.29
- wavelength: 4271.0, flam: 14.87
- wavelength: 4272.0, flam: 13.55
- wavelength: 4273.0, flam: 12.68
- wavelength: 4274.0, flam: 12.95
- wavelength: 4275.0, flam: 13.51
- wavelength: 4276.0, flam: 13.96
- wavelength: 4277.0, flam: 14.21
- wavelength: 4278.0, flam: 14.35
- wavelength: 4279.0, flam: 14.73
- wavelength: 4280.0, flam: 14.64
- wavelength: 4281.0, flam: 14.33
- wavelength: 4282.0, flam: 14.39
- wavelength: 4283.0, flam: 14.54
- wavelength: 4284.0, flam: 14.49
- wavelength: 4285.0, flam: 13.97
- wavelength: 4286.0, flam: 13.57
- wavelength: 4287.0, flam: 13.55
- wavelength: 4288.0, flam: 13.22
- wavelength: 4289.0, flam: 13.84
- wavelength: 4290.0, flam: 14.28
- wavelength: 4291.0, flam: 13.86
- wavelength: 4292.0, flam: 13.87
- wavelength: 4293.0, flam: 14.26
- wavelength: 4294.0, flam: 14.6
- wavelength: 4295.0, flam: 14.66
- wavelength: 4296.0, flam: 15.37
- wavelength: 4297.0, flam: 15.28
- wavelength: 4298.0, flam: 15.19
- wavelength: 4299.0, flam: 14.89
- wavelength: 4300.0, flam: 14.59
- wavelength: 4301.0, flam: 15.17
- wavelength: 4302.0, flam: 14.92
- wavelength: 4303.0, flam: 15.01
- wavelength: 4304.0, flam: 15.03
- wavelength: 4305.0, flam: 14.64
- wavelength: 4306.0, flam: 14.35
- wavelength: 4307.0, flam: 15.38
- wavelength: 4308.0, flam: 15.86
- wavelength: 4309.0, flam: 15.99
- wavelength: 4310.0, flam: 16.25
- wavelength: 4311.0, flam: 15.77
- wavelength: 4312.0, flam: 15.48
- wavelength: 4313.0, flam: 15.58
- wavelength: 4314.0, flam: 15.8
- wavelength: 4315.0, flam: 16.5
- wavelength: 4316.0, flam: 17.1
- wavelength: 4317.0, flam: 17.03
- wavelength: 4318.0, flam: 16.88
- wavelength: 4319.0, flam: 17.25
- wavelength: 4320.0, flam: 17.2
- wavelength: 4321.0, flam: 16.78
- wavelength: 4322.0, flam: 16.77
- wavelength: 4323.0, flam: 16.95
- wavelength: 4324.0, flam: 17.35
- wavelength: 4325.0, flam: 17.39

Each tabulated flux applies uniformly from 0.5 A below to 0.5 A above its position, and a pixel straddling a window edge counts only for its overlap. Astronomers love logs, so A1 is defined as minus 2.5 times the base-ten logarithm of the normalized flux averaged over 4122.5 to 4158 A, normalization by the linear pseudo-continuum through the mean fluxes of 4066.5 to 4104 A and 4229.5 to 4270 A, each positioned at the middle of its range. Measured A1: 0.05 mag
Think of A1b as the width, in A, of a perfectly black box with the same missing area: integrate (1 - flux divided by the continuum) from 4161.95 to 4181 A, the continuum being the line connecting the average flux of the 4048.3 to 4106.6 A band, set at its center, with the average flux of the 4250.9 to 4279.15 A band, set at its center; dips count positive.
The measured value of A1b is 1.18 A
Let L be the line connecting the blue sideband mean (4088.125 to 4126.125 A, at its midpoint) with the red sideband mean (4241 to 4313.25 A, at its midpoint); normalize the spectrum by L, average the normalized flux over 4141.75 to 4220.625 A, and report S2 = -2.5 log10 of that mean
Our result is 0.15 mag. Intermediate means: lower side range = 17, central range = 13.7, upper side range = 14.3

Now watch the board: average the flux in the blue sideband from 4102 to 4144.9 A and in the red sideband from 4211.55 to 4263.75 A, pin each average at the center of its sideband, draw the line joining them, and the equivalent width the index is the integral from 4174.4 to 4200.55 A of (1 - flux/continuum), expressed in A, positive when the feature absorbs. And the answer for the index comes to 2.8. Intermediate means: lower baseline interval 16.2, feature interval 13.5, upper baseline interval 14.3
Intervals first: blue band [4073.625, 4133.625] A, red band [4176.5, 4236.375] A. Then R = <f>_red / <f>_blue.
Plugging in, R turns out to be 0.84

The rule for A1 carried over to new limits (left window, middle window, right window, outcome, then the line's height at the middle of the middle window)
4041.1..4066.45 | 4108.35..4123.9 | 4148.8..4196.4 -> -0.19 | 14.2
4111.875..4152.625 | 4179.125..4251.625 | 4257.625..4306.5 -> 0.05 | 14.7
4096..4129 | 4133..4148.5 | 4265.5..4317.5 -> 0.13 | 16.6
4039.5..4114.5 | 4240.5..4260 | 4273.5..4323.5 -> 0.06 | 15.2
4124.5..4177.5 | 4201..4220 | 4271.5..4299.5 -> 0.06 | 14.3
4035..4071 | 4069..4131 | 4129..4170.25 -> -0.13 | 14.5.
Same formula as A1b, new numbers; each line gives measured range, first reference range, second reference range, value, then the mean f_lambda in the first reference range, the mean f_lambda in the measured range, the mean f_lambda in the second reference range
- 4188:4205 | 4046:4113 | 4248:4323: 2.5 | 15.8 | 13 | 14.7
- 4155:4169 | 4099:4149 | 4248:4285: 1.4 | 16.1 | 14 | 14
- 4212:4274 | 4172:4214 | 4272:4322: 0.1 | 13.5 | 14.2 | 14.9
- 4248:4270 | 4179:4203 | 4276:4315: 0.4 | 13.3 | 14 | 14.7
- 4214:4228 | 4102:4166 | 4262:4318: 0.8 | 15.5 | 14.1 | 14.5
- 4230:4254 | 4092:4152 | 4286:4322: 1.1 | 16.1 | 14.9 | 15.3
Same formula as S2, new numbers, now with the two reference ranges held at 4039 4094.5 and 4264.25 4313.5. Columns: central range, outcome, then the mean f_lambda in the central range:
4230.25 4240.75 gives -0.02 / 14.8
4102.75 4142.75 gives -0.09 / 16.2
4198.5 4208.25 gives 0.13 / 13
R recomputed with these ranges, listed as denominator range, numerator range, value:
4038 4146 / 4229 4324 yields 0.94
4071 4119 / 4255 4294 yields 0.83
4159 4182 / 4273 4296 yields 1.01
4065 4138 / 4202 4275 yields 0.87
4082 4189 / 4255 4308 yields 0.92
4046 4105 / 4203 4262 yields 0.91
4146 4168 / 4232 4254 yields 1.07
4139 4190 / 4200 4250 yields 1.01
